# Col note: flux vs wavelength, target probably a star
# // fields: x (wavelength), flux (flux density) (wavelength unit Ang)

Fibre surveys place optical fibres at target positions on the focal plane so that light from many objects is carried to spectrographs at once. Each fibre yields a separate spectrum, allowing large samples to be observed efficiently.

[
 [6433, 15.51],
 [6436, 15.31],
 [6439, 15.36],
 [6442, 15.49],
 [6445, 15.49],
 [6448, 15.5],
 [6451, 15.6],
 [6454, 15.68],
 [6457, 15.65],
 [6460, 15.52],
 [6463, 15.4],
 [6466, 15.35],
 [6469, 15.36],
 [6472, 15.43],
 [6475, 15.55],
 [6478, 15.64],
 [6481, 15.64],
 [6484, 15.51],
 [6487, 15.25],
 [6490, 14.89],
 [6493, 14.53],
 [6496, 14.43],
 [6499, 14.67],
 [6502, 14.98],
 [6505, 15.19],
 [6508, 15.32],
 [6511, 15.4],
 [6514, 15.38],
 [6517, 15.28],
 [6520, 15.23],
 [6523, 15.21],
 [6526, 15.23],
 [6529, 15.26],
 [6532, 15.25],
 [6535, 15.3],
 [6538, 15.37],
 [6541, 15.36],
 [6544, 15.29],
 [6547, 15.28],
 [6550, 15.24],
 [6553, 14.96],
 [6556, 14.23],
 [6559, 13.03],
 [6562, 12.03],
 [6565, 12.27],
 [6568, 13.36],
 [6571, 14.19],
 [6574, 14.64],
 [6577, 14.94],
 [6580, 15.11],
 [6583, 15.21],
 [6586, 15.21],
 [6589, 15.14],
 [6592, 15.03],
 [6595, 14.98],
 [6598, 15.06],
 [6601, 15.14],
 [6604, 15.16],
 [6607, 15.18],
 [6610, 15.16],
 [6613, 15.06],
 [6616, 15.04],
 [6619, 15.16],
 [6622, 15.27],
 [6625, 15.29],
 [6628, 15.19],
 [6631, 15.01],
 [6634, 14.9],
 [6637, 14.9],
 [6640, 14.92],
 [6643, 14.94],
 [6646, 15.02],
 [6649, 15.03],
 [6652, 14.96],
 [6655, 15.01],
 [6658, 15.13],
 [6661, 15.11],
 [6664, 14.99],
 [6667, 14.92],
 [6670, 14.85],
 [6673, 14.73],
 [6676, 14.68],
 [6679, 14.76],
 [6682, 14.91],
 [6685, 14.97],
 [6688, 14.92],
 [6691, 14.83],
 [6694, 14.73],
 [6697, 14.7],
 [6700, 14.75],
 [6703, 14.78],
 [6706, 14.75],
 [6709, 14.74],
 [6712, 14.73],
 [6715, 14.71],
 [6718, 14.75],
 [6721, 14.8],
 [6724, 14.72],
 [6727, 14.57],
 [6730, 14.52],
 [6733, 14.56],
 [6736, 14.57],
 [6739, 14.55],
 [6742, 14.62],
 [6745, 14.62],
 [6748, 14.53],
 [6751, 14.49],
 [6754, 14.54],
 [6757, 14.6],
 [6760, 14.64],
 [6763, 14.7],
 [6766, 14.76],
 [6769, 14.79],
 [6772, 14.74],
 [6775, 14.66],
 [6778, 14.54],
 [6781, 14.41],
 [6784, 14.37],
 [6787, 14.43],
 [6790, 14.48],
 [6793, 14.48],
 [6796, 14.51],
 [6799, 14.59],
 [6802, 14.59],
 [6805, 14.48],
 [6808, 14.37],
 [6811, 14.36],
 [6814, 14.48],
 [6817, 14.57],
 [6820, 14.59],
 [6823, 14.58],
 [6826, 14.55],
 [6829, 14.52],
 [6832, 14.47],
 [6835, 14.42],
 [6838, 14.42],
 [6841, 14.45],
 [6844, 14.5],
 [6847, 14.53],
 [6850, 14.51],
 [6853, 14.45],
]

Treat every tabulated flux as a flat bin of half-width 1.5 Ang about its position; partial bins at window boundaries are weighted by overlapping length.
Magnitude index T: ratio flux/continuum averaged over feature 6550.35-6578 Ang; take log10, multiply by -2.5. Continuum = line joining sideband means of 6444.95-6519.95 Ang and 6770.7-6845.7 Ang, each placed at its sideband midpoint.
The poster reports 0.10 mag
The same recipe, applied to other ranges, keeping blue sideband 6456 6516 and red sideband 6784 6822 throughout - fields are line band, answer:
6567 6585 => 0.03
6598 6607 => -0.01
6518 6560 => 0.01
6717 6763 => 0.00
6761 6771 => -0.01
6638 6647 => -0.01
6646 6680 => -0.01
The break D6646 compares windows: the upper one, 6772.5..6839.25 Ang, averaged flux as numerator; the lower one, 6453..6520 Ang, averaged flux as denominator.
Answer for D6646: 0.9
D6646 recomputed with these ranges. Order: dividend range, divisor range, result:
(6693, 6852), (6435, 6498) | 0.95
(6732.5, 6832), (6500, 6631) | 0.98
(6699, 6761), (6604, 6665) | 0.97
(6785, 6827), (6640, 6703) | 0.97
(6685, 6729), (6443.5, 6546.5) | 0.96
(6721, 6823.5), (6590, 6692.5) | 0.97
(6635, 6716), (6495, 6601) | 1.00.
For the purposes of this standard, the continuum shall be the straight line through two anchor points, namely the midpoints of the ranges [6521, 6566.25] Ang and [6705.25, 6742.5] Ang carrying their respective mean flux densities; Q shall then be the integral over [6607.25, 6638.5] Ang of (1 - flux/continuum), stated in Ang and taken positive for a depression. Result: -1.0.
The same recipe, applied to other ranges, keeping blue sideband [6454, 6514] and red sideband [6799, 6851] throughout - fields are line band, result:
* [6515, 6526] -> 0.0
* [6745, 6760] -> 0.1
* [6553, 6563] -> 1.1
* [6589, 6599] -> 0.0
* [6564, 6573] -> 1.0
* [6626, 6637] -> -0.1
